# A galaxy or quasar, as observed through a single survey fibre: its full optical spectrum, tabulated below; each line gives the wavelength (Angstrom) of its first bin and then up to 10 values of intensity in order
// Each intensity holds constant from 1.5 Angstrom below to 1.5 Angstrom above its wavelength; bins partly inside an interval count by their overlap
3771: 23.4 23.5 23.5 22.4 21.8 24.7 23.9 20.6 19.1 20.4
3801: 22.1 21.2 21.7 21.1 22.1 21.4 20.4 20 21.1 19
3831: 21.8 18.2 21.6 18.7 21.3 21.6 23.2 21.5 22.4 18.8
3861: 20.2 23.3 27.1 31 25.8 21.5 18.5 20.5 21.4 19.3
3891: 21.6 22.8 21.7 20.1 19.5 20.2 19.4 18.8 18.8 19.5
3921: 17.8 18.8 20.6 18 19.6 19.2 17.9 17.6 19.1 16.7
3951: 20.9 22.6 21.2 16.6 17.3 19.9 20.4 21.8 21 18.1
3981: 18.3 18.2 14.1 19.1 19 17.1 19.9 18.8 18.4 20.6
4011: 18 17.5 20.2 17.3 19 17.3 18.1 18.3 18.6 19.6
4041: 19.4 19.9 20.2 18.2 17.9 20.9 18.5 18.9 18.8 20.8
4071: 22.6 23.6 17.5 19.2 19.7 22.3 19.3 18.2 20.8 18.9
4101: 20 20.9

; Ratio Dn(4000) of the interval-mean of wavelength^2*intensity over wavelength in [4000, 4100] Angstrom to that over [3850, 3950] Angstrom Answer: 1.01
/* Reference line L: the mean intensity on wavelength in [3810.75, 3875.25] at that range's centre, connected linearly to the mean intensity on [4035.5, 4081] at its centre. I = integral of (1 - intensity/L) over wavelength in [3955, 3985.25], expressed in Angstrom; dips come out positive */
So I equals 1.9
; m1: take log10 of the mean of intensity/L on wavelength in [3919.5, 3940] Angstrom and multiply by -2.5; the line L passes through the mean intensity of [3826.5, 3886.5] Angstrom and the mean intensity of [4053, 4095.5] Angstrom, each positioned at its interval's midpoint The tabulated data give 0.13 mag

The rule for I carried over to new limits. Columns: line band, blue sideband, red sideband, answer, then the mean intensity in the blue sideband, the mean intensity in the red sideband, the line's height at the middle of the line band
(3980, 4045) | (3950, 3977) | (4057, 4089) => 5.39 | 20.1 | 20.2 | 20.1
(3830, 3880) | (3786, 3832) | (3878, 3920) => -3.76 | 21.2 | 20.1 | 20.6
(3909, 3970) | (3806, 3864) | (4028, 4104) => 3.81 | 20.9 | 19.6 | 20.3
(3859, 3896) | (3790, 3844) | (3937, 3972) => -4.87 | 20.7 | 19.2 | 20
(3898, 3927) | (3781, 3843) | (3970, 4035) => 0.64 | 21.1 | 18.6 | 19.8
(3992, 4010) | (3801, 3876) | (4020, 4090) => 1.00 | 21.9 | 19.5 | 20.1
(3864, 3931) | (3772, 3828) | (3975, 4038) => -3.19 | 21.7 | 18.4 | 20.1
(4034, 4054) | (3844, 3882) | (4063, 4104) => 1.42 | 22.8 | 20.1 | 20.6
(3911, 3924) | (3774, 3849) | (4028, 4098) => 1.18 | 21.3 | 19.6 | 20.6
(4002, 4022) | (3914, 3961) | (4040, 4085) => 0.83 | 19.1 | 19.8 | 19.5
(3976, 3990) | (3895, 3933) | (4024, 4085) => 1.39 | 19.5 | 19.4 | 19.5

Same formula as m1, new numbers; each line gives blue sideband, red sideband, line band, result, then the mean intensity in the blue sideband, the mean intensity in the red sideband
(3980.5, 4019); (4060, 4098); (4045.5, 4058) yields 0.013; 18.4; 20.1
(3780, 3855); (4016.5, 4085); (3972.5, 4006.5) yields 0.078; 21.2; 19.3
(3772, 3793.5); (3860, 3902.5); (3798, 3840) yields 0.097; 22.9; 22.4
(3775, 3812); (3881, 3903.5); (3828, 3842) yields 0.078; 21.9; 20.9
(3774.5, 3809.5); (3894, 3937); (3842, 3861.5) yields -0.028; 22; 19.5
